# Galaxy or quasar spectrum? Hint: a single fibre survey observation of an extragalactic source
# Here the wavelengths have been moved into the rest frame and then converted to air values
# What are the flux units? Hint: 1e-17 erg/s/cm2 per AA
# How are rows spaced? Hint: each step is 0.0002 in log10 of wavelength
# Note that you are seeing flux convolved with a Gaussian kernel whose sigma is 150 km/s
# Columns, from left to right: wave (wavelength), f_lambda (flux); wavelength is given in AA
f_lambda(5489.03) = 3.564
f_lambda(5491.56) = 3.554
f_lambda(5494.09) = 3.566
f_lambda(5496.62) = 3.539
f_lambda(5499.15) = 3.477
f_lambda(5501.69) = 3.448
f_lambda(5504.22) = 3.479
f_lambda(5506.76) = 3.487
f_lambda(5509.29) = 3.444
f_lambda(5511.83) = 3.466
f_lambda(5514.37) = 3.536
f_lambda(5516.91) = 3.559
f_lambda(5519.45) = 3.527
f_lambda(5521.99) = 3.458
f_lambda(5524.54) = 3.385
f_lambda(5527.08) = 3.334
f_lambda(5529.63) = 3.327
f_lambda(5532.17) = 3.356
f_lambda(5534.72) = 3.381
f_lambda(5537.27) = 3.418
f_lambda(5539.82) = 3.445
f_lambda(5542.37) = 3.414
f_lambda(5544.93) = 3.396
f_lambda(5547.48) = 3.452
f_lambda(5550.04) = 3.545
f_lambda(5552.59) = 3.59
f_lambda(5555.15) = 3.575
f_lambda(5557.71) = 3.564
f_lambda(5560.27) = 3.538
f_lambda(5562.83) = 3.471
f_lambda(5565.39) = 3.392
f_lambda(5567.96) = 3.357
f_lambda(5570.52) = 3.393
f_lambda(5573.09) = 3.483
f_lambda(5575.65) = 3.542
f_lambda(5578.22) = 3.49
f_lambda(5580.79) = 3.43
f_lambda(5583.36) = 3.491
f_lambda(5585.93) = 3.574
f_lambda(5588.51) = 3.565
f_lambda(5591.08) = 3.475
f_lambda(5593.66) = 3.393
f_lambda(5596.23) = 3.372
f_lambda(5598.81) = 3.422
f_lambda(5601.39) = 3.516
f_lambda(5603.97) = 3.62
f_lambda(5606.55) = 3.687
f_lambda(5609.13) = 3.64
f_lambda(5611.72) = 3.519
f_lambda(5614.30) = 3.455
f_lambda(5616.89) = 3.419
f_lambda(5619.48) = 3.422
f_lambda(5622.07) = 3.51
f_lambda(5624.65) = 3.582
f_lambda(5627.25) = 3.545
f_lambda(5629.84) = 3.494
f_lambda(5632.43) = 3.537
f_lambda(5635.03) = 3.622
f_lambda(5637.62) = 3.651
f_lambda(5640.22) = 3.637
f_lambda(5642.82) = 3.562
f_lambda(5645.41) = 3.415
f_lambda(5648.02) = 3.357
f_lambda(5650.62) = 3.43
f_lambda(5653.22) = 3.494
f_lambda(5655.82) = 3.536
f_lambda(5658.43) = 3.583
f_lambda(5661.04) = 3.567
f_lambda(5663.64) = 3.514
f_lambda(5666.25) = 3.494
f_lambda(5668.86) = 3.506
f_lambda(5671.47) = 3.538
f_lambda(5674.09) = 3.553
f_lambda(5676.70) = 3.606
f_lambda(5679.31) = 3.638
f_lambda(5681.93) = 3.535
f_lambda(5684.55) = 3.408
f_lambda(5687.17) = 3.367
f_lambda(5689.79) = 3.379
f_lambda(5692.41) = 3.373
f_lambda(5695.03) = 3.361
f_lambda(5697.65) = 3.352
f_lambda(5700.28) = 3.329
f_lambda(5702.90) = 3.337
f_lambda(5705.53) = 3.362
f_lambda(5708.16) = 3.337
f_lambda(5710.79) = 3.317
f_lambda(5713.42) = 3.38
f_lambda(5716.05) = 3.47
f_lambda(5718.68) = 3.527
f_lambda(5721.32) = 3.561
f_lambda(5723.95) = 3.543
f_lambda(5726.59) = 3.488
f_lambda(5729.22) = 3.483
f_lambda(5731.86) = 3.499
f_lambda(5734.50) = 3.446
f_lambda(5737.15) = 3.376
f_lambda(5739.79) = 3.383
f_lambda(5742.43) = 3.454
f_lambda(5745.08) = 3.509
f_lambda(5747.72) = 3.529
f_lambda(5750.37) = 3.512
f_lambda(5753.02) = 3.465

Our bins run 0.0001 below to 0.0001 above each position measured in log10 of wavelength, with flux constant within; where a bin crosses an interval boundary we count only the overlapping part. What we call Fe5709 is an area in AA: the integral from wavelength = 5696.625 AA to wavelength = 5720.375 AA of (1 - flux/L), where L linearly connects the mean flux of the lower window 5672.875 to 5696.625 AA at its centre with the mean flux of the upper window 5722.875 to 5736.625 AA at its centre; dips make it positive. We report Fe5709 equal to 0.6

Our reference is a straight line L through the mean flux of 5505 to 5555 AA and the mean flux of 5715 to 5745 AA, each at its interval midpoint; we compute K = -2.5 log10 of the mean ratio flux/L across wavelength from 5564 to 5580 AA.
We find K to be 0.00 mag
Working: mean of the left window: 3.45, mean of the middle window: 3.44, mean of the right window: 3.48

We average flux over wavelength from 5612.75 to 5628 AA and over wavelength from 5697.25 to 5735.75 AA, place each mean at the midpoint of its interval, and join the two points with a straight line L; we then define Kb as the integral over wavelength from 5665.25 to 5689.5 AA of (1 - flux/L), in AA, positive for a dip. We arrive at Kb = -0.4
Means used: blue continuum 3.49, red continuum 3.43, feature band 3.51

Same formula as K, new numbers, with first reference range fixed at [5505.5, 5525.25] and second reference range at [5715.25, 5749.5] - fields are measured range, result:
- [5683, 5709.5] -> 0.039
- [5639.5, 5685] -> -0.012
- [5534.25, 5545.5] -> 0.023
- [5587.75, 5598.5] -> 0.013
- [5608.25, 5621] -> 0.000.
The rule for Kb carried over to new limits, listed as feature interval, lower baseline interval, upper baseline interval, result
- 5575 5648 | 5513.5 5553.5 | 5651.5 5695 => -0.9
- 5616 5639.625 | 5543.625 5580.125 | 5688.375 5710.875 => -0.8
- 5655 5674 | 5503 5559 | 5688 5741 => -0.6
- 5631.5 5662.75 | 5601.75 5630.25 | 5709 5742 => -0.2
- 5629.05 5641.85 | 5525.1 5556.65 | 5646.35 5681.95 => -0.3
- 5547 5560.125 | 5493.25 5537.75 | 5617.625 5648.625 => -0.3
